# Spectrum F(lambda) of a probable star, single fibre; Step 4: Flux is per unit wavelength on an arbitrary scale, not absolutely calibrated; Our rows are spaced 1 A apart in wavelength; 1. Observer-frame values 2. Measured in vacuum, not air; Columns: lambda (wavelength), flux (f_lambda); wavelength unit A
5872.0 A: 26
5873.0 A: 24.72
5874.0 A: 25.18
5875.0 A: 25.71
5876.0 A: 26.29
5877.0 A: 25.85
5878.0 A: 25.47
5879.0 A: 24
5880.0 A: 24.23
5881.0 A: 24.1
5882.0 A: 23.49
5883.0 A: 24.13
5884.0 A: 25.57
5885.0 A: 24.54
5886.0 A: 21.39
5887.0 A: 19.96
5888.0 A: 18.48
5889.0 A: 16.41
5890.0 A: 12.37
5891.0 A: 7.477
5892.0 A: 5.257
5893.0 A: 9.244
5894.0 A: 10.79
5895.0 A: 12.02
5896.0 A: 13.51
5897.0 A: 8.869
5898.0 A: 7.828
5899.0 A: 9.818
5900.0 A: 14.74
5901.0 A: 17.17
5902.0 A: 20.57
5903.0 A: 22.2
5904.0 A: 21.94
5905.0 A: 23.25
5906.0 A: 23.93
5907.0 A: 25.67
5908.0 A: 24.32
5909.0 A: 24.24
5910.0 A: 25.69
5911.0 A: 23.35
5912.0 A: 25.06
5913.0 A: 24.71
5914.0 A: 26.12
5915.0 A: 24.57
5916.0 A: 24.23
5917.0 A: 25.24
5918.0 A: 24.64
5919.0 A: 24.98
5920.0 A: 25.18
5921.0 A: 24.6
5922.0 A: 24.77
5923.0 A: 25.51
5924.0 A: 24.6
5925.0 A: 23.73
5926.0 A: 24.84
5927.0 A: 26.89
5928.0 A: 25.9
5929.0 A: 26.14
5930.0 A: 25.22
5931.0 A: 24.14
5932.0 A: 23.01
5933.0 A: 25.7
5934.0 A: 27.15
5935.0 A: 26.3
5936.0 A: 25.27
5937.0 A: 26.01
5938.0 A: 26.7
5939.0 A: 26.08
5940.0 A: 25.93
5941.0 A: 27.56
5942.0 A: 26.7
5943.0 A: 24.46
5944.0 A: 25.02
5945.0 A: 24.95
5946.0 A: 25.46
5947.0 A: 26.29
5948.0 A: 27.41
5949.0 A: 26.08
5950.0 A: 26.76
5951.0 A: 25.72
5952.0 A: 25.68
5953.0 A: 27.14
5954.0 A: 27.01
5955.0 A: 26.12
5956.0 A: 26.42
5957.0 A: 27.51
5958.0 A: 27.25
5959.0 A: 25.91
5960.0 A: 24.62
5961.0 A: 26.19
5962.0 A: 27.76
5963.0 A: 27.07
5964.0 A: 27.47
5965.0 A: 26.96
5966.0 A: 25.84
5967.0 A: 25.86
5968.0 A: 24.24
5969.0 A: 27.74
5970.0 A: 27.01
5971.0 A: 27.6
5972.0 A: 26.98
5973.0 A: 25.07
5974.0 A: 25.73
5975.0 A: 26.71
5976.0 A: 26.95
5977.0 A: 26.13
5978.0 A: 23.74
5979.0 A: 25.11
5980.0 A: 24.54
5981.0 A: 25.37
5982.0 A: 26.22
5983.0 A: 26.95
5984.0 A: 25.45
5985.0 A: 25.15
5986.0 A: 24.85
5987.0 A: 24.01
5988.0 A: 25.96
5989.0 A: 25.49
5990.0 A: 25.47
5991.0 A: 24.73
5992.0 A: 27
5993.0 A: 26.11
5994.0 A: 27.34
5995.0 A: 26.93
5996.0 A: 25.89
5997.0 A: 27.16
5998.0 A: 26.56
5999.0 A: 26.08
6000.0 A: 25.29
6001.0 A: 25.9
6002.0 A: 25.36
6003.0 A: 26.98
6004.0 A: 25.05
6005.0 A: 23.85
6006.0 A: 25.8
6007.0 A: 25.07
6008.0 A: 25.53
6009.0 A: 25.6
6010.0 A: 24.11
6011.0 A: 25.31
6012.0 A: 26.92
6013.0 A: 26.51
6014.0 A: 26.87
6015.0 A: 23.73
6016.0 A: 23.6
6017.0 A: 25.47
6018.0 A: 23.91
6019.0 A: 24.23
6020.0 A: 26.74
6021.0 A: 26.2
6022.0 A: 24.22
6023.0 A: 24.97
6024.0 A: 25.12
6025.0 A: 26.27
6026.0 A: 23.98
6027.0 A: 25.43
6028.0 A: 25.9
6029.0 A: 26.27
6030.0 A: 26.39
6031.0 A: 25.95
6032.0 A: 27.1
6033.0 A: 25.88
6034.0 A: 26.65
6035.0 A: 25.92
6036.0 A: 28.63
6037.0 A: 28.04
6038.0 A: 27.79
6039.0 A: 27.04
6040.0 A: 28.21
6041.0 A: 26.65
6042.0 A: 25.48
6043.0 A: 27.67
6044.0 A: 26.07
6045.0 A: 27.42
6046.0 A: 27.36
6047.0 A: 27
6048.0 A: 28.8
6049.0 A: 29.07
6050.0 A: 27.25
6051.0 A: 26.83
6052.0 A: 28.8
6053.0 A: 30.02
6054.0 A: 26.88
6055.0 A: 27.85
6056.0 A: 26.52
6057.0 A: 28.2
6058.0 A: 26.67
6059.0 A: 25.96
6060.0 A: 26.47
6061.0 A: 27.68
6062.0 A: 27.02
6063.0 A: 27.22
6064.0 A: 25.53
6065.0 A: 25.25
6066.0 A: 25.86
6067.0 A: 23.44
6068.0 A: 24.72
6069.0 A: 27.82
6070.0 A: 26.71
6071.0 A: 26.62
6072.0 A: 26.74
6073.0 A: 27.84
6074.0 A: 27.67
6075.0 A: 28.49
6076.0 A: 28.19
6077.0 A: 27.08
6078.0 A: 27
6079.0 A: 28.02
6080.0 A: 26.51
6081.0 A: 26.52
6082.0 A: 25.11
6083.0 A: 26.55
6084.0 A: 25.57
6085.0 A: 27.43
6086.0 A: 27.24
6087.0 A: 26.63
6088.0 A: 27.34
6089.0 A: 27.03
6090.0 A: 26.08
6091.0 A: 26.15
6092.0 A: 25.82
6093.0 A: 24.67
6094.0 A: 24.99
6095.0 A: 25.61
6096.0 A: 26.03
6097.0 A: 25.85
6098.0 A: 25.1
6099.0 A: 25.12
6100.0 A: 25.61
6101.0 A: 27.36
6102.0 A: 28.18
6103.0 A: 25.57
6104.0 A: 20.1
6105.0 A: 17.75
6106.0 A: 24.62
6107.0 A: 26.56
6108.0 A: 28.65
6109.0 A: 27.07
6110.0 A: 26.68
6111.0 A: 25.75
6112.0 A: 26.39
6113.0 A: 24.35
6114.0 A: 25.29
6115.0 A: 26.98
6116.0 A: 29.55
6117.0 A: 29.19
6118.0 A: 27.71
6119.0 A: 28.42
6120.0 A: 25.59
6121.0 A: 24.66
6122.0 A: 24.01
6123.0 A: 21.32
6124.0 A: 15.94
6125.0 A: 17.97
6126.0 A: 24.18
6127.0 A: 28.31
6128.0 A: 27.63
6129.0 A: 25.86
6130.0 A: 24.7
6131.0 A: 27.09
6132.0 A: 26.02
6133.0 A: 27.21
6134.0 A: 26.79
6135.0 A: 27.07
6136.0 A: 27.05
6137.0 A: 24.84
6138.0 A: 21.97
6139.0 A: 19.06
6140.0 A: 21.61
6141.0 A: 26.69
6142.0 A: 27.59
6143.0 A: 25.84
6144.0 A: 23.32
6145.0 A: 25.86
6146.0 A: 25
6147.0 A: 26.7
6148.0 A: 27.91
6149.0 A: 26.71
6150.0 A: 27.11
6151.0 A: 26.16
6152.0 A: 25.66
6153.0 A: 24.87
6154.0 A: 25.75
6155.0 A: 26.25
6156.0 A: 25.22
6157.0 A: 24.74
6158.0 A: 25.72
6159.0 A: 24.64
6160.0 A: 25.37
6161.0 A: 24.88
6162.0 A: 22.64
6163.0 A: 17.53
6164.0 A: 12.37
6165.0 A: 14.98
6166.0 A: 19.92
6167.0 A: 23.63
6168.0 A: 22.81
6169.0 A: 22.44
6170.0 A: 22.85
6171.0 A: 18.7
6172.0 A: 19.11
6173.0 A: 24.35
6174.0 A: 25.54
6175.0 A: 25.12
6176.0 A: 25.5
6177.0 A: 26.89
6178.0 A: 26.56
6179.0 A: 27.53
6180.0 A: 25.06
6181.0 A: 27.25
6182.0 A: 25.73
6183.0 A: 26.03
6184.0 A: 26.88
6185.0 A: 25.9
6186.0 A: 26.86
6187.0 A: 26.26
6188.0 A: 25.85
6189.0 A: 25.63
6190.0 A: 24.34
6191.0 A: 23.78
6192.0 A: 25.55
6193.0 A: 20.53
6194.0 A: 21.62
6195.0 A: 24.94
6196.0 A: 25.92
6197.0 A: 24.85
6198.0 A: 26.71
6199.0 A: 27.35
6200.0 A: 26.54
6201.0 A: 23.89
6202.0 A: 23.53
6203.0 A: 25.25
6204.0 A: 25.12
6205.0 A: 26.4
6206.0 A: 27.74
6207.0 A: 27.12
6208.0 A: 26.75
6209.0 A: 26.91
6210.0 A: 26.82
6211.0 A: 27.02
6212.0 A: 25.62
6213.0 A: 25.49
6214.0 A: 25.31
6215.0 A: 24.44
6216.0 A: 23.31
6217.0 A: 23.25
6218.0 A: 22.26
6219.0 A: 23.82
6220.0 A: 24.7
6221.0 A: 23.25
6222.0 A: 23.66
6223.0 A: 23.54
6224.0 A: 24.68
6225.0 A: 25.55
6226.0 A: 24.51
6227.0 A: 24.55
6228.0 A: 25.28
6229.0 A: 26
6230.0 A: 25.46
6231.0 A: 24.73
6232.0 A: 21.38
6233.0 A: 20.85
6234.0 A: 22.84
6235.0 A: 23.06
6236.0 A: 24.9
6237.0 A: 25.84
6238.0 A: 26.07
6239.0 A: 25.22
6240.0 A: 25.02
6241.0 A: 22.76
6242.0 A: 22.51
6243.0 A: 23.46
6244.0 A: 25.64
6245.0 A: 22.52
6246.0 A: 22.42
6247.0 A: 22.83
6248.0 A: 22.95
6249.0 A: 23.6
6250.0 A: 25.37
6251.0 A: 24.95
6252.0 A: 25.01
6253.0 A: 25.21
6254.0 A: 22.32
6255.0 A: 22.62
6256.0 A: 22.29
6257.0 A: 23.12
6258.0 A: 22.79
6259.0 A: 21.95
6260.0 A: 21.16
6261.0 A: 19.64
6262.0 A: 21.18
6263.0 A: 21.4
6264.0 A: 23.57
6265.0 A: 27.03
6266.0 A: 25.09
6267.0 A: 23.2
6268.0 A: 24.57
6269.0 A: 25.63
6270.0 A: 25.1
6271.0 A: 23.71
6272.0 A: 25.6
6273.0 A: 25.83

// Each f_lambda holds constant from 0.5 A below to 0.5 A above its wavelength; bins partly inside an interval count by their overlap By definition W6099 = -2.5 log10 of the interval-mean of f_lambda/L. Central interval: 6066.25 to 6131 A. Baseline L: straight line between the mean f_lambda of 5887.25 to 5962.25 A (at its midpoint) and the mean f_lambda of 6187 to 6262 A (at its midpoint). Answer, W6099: -0.10 mag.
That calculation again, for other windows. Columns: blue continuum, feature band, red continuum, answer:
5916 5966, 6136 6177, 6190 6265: 0.04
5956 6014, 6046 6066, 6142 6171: -0.09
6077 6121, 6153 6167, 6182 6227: 0.14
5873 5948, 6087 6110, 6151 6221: -0.08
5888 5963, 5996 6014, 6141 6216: -0.10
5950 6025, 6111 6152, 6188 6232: -0.01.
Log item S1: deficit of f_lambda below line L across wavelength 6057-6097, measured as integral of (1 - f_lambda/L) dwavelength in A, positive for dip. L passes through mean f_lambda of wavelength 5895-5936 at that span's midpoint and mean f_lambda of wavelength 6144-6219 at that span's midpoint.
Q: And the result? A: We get -4.4 A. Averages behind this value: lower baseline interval 22.7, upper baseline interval 24.7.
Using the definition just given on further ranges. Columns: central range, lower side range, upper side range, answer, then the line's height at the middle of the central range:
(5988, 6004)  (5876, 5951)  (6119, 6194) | -2.1 A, 23.1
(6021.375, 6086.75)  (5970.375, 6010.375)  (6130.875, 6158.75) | -2.8 A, 25.7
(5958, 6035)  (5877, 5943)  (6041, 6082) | -3.0 A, 24.8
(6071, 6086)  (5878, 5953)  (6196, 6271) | -2.3 A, 23.4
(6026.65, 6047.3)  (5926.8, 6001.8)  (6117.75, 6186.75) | -1.1 A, 25.4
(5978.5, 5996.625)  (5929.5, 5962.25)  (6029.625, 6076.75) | 0.5 A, 26.4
